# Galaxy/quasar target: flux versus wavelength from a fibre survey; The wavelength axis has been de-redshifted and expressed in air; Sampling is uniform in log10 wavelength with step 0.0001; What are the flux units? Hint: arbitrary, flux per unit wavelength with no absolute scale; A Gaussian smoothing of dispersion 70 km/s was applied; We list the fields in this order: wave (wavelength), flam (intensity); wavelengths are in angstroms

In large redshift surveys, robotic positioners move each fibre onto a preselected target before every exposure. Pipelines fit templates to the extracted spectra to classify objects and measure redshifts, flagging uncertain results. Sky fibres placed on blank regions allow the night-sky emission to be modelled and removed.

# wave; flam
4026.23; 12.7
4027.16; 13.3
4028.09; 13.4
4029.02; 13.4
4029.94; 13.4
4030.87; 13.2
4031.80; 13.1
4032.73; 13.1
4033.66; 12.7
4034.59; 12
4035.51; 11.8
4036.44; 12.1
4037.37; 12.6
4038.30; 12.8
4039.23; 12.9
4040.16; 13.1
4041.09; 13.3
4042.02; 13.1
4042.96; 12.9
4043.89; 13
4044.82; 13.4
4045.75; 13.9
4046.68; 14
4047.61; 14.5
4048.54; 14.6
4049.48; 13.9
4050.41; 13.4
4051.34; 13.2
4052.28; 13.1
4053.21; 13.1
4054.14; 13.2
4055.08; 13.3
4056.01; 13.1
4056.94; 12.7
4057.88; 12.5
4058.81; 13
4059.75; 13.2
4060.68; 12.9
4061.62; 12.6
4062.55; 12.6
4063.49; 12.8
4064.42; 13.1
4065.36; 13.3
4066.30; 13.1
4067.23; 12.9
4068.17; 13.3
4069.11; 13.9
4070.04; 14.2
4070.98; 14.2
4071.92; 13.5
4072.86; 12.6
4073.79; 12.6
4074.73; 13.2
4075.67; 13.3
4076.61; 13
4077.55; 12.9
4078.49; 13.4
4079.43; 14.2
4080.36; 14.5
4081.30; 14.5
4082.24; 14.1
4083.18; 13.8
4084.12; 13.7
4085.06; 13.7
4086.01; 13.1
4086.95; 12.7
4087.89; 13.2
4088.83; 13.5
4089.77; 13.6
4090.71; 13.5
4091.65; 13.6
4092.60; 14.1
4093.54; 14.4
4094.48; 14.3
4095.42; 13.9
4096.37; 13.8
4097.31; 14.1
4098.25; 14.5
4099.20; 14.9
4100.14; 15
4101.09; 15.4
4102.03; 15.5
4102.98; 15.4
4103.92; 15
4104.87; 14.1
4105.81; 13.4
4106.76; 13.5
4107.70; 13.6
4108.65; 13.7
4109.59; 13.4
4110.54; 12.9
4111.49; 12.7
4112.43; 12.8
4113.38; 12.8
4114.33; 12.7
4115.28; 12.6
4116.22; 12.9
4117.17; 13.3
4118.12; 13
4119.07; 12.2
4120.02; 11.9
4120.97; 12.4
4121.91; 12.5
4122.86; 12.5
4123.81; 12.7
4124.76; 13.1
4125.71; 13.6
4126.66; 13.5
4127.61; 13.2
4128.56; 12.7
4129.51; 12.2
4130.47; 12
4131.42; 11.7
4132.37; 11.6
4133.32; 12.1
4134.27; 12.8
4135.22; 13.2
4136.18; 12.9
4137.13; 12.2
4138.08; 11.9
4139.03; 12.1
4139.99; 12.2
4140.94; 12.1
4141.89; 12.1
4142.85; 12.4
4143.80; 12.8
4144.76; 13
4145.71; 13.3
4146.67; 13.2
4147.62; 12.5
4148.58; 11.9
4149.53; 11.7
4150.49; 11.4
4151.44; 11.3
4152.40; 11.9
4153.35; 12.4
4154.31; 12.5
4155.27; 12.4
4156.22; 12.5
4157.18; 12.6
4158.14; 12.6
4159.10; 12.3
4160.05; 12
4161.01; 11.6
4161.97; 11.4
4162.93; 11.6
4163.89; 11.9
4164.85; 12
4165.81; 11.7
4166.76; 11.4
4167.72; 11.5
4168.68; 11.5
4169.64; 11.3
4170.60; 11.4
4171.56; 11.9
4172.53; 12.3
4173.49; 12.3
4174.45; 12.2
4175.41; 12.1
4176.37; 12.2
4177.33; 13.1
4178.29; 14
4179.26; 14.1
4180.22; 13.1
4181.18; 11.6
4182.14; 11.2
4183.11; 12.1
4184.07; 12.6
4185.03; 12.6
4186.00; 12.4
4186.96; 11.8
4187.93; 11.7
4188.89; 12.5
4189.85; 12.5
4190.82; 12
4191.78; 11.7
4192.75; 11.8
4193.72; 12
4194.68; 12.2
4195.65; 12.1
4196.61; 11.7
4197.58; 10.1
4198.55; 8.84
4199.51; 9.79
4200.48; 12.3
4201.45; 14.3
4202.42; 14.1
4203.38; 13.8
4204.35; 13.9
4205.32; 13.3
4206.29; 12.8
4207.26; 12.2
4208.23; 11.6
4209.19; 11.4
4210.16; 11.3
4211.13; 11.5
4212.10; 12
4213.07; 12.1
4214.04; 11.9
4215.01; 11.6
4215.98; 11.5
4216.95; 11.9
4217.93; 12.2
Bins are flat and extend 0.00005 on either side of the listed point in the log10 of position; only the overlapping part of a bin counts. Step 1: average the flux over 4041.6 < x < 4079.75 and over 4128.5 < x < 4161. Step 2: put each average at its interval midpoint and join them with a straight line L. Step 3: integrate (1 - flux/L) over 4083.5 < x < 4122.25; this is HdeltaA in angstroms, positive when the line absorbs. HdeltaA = -2.45 angstroms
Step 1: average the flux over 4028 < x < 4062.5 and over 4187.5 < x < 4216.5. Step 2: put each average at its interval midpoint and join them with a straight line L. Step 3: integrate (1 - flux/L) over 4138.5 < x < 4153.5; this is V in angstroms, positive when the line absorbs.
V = 0.2 angstroms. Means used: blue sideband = 13.1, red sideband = 12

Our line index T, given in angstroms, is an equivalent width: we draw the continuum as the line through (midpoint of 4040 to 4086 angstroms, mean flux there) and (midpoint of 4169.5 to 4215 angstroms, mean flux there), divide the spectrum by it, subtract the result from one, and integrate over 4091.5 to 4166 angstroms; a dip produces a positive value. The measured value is -0.7 angstroms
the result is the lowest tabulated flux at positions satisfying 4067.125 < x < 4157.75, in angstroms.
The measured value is 11.3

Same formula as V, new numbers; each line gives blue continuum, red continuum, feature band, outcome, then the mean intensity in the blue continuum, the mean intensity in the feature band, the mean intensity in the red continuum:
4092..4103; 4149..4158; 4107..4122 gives 1.0 angstroms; 14.6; 12.9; 12.1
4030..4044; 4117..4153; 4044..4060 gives -0.9 angstroms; 12.8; 13.4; 12.4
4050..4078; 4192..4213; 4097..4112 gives -1.6 angstroms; 13.1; 14.2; 12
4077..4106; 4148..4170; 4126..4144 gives 0.4 angstroms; 14.1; 12.4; 11.9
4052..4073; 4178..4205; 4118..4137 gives 0.2 angstroms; 13.1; 12.6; 12.2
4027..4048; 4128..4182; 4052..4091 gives -1.4 angstroms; 13.1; 13.3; 12.2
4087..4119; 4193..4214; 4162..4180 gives 0.7 angstroms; 13.8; 12.1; 12.1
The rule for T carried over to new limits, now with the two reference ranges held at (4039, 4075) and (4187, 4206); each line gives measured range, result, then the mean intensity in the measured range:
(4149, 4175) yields 1.05 angstroms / 11.9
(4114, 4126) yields 0.04 angstroms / 12.7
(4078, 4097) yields -1.12 angstroms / 13.8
